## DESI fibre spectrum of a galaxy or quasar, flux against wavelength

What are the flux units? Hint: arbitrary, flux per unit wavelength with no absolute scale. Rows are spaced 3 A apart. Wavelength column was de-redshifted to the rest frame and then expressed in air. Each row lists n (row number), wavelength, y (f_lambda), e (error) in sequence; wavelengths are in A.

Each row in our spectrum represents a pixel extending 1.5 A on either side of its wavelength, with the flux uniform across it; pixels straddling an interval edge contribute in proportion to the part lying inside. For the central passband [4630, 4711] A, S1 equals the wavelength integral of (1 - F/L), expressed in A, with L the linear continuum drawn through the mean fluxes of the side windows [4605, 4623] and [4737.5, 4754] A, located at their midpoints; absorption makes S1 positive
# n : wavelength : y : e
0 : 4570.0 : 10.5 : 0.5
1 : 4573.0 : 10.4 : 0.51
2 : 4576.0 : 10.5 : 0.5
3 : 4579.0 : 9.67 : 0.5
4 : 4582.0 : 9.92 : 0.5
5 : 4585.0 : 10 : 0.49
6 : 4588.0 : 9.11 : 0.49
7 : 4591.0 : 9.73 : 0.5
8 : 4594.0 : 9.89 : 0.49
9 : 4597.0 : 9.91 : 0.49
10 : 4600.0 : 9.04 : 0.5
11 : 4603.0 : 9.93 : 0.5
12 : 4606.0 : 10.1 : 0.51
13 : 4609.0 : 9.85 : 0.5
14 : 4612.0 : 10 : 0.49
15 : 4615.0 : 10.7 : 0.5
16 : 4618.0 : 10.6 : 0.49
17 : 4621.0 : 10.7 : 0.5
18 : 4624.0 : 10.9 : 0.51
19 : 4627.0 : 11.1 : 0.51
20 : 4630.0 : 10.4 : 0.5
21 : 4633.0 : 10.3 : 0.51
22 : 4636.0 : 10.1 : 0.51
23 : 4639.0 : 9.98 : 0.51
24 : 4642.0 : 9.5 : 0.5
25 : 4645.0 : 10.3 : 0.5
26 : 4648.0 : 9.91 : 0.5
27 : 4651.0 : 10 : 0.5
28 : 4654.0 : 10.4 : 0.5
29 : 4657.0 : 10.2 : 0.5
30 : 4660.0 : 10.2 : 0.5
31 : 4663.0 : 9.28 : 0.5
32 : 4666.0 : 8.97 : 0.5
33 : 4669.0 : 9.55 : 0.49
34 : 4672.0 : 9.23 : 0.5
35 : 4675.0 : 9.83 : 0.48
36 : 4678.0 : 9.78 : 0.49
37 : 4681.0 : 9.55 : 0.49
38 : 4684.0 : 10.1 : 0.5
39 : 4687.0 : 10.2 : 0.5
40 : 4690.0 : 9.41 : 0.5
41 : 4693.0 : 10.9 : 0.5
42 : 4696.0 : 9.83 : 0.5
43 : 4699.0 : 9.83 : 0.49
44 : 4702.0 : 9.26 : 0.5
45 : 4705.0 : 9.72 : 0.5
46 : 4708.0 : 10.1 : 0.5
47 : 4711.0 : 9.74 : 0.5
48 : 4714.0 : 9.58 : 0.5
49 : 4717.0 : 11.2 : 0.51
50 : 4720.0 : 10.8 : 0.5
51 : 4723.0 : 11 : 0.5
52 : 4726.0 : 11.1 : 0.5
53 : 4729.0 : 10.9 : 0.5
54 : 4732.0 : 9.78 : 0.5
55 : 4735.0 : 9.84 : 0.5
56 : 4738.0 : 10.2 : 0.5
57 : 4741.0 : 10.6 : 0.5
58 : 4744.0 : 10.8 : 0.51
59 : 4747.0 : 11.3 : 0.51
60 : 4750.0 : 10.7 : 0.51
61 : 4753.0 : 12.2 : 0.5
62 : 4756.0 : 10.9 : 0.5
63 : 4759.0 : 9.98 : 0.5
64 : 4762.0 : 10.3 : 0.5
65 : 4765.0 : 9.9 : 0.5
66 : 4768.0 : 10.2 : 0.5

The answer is 5.68 A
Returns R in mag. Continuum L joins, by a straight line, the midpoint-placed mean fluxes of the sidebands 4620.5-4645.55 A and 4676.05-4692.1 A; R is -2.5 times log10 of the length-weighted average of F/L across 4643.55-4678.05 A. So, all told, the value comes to 0.03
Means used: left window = 10.4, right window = 9.85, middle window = 9.8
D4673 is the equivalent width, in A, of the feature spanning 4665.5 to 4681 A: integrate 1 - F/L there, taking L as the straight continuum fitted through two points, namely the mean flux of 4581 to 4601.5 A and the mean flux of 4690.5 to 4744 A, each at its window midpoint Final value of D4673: 0.8 A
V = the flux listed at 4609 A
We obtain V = 9.85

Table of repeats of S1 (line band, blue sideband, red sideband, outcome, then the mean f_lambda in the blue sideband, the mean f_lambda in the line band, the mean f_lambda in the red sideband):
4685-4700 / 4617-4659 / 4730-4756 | 0.7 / 10.3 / 10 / 10.7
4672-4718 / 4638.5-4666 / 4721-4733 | 2.2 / 9.92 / 9.9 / 10.7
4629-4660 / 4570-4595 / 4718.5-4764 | 0.4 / 9.94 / 10.1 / 10.7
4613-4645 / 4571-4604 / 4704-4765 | -1.2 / 9.84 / 10.4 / 10.5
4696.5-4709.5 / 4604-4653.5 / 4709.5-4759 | 1.0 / 10.3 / 9.74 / 10.6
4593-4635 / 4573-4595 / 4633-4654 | -1.3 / 9.87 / 10.2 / 10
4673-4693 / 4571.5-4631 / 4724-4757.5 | 1.2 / 10.1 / 9.88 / 10.8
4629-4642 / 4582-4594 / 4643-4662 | -0.1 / 9.69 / 10.1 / 10.1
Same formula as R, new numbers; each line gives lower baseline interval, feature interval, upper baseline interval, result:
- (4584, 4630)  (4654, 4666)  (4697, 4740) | 0.03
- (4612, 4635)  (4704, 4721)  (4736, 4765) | 0.05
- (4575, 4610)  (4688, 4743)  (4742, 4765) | 0.04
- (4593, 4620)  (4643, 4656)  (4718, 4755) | 0.01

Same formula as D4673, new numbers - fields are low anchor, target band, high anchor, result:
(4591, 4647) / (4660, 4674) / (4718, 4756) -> 1.39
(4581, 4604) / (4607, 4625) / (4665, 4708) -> -1.37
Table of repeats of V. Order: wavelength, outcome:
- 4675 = 9.83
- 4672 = 9.23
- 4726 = 11.1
